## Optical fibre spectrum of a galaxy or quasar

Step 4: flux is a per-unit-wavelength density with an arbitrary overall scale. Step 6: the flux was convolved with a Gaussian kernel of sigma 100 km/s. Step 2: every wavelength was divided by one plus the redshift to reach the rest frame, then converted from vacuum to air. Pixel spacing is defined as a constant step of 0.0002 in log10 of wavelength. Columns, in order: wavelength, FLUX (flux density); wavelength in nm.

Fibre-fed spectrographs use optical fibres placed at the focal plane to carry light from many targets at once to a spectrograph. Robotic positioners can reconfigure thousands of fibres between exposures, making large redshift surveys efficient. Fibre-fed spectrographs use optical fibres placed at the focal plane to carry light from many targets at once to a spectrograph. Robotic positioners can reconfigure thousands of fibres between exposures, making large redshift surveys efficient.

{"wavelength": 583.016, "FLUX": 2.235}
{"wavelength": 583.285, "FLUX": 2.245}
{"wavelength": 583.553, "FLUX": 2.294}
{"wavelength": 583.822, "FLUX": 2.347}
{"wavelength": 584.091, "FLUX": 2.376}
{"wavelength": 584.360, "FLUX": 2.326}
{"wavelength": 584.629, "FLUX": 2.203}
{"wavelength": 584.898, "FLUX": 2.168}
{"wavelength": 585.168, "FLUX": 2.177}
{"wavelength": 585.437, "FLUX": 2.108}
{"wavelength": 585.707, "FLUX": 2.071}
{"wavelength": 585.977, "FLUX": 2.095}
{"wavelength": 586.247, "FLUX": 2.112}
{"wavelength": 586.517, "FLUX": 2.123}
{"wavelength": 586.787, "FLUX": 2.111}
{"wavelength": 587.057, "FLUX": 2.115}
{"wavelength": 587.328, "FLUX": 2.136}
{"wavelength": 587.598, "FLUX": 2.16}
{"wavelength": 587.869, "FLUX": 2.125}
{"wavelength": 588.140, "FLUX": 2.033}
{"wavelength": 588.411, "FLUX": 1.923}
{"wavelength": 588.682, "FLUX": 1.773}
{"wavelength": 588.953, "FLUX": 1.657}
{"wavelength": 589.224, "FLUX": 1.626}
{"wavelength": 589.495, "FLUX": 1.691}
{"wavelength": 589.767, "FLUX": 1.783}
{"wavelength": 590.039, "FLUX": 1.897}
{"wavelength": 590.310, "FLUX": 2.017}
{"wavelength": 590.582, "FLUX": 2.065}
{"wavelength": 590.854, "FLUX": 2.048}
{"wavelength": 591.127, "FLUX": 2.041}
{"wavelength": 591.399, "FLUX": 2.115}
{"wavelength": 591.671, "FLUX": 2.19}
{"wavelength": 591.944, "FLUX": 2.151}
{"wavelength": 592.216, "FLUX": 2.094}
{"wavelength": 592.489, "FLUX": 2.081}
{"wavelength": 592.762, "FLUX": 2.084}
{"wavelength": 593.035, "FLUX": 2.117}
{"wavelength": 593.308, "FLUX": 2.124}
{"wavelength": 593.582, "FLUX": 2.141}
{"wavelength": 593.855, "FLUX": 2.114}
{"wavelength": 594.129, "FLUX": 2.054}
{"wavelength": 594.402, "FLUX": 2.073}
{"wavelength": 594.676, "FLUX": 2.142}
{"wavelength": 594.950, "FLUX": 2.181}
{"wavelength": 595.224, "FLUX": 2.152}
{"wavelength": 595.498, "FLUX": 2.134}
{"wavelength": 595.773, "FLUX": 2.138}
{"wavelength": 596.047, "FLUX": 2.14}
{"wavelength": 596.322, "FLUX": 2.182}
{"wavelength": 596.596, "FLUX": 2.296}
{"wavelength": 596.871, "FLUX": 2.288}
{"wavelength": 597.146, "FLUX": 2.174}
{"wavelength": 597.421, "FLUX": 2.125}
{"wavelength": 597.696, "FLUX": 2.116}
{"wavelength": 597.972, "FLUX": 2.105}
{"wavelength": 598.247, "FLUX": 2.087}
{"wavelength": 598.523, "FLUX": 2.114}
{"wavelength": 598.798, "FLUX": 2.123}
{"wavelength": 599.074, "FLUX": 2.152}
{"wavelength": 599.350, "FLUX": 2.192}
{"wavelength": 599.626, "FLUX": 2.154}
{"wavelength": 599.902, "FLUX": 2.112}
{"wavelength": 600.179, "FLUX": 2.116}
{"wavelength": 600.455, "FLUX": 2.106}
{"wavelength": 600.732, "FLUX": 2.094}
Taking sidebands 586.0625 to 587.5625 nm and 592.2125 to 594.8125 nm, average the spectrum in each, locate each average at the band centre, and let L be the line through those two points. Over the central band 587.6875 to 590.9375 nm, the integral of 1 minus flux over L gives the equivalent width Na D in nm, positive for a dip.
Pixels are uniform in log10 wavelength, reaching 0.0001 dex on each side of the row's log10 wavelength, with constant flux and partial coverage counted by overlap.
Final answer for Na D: 0.349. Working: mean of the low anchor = 2.12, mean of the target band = 1.89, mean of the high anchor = 2.1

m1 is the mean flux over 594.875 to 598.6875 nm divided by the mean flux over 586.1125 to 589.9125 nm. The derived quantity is 1.10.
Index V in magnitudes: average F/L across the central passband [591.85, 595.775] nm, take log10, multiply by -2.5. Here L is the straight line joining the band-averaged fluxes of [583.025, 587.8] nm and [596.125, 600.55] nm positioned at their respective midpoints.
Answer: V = 0.02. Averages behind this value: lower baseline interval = 2.19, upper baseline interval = 2.15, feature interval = 2.12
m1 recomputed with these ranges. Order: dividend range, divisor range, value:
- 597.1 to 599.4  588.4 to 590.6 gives 1.18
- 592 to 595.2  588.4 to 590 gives 1.22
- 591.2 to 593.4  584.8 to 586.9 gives 1.00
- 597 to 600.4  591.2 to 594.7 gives 1.01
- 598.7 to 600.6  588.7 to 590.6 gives 1.19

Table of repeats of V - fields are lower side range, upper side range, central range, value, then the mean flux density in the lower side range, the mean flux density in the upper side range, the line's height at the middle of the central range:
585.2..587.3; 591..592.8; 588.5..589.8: 0.229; 2.11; 2.11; 2.11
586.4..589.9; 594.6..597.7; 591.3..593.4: -0.029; 1.94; 2.18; 2.06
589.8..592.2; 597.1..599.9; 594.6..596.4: -0.026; 2.06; 2.13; 2.1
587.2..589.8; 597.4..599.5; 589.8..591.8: -0.049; 1.89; 2.13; 1.95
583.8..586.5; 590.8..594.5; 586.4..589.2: 0.083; 2.19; 2.1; 2.16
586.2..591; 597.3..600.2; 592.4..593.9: -0.039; 1.96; 2.13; 2.04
